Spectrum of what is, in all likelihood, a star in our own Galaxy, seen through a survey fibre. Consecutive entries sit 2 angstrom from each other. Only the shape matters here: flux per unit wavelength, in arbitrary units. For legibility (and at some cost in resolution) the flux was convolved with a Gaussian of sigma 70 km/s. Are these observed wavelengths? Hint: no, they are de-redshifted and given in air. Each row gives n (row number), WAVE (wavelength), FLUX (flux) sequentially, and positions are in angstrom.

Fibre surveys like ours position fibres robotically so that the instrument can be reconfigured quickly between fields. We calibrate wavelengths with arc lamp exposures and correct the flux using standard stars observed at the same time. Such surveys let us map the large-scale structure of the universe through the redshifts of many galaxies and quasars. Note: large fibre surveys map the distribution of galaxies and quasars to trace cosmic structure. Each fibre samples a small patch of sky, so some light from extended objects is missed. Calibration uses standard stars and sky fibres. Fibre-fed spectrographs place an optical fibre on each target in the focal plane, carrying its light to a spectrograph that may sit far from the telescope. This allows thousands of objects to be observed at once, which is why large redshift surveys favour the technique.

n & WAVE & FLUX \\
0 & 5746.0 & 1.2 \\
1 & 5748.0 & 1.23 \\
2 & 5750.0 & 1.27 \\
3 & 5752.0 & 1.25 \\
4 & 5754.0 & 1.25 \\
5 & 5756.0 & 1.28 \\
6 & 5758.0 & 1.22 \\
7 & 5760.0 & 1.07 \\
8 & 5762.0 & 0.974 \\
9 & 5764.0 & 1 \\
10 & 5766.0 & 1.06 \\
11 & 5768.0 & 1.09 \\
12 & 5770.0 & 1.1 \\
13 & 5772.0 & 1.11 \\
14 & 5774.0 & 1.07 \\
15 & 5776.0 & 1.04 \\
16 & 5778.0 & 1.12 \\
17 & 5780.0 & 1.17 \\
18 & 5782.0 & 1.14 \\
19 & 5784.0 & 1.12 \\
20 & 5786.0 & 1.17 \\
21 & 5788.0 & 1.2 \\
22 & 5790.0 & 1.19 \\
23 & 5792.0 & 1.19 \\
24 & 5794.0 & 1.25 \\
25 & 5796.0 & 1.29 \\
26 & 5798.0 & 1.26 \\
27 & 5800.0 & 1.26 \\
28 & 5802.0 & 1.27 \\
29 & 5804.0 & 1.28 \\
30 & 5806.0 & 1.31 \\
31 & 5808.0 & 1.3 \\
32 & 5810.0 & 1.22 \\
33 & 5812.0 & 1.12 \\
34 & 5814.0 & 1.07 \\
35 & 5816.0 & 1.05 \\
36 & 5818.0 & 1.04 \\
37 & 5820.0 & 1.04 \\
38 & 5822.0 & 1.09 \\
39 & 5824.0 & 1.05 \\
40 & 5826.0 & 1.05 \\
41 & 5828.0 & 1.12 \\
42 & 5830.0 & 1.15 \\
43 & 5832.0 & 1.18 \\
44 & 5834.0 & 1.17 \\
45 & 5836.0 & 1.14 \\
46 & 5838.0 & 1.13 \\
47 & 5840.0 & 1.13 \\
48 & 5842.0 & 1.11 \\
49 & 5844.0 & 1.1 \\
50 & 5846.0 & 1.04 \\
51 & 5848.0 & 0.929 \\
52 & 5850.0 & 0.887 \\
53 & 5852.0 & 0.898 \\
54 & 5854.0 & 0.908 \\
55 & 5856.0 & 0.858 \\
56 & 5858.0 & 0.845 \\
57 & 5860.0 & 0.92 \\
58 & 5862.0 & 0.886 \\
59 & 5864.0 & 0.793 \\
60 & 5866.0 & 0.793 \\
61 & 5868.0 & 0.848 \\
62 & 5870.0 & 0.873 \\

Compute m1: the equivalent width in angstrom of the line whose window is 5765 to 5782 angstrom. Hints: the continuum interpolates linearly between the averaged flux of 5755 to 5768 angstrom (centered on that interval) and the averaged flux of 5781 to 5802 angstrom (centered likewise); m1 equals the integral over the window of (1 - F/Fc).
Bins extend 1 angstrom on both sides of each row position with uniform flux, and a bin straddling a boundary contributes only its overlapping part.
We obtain 0.69 angstrom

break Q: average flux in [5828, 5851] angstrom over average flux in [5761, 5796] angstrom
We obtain 0.97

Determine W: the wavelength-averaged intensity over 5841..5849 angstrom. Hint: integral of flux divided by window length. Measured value 1.04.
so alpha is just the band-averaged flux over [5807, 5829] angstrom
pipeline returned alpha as 1.1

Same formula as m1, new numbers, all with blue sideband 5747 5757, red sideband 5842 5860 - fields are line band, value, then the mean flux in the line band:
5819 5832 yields -0.87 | 1.09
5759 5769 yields 1.47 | 1.04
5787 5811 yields -3.16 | 1.25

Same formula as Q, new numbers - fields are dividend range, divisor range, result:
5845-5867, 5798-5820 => 0.75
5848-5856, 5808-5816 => 0.78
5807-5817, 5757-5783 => 1.06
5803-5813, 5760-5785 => 1.15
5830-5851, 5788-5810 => 0.86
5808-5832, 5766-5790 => 0.98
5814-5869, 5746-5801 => 0.87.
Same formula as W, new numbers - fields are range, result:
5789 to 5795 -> 1.21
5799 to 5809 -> 1.28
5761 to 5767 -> 1.01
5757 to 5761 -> 1.15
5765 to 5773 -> 1.09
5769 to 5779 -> 1.09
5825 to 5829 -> 1.08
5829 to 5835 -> 1.17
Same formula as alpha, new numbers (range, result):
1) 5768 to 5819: 1.17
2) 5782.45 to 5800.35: 1.21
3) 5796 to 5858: 1.1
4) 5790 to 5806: 1.26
